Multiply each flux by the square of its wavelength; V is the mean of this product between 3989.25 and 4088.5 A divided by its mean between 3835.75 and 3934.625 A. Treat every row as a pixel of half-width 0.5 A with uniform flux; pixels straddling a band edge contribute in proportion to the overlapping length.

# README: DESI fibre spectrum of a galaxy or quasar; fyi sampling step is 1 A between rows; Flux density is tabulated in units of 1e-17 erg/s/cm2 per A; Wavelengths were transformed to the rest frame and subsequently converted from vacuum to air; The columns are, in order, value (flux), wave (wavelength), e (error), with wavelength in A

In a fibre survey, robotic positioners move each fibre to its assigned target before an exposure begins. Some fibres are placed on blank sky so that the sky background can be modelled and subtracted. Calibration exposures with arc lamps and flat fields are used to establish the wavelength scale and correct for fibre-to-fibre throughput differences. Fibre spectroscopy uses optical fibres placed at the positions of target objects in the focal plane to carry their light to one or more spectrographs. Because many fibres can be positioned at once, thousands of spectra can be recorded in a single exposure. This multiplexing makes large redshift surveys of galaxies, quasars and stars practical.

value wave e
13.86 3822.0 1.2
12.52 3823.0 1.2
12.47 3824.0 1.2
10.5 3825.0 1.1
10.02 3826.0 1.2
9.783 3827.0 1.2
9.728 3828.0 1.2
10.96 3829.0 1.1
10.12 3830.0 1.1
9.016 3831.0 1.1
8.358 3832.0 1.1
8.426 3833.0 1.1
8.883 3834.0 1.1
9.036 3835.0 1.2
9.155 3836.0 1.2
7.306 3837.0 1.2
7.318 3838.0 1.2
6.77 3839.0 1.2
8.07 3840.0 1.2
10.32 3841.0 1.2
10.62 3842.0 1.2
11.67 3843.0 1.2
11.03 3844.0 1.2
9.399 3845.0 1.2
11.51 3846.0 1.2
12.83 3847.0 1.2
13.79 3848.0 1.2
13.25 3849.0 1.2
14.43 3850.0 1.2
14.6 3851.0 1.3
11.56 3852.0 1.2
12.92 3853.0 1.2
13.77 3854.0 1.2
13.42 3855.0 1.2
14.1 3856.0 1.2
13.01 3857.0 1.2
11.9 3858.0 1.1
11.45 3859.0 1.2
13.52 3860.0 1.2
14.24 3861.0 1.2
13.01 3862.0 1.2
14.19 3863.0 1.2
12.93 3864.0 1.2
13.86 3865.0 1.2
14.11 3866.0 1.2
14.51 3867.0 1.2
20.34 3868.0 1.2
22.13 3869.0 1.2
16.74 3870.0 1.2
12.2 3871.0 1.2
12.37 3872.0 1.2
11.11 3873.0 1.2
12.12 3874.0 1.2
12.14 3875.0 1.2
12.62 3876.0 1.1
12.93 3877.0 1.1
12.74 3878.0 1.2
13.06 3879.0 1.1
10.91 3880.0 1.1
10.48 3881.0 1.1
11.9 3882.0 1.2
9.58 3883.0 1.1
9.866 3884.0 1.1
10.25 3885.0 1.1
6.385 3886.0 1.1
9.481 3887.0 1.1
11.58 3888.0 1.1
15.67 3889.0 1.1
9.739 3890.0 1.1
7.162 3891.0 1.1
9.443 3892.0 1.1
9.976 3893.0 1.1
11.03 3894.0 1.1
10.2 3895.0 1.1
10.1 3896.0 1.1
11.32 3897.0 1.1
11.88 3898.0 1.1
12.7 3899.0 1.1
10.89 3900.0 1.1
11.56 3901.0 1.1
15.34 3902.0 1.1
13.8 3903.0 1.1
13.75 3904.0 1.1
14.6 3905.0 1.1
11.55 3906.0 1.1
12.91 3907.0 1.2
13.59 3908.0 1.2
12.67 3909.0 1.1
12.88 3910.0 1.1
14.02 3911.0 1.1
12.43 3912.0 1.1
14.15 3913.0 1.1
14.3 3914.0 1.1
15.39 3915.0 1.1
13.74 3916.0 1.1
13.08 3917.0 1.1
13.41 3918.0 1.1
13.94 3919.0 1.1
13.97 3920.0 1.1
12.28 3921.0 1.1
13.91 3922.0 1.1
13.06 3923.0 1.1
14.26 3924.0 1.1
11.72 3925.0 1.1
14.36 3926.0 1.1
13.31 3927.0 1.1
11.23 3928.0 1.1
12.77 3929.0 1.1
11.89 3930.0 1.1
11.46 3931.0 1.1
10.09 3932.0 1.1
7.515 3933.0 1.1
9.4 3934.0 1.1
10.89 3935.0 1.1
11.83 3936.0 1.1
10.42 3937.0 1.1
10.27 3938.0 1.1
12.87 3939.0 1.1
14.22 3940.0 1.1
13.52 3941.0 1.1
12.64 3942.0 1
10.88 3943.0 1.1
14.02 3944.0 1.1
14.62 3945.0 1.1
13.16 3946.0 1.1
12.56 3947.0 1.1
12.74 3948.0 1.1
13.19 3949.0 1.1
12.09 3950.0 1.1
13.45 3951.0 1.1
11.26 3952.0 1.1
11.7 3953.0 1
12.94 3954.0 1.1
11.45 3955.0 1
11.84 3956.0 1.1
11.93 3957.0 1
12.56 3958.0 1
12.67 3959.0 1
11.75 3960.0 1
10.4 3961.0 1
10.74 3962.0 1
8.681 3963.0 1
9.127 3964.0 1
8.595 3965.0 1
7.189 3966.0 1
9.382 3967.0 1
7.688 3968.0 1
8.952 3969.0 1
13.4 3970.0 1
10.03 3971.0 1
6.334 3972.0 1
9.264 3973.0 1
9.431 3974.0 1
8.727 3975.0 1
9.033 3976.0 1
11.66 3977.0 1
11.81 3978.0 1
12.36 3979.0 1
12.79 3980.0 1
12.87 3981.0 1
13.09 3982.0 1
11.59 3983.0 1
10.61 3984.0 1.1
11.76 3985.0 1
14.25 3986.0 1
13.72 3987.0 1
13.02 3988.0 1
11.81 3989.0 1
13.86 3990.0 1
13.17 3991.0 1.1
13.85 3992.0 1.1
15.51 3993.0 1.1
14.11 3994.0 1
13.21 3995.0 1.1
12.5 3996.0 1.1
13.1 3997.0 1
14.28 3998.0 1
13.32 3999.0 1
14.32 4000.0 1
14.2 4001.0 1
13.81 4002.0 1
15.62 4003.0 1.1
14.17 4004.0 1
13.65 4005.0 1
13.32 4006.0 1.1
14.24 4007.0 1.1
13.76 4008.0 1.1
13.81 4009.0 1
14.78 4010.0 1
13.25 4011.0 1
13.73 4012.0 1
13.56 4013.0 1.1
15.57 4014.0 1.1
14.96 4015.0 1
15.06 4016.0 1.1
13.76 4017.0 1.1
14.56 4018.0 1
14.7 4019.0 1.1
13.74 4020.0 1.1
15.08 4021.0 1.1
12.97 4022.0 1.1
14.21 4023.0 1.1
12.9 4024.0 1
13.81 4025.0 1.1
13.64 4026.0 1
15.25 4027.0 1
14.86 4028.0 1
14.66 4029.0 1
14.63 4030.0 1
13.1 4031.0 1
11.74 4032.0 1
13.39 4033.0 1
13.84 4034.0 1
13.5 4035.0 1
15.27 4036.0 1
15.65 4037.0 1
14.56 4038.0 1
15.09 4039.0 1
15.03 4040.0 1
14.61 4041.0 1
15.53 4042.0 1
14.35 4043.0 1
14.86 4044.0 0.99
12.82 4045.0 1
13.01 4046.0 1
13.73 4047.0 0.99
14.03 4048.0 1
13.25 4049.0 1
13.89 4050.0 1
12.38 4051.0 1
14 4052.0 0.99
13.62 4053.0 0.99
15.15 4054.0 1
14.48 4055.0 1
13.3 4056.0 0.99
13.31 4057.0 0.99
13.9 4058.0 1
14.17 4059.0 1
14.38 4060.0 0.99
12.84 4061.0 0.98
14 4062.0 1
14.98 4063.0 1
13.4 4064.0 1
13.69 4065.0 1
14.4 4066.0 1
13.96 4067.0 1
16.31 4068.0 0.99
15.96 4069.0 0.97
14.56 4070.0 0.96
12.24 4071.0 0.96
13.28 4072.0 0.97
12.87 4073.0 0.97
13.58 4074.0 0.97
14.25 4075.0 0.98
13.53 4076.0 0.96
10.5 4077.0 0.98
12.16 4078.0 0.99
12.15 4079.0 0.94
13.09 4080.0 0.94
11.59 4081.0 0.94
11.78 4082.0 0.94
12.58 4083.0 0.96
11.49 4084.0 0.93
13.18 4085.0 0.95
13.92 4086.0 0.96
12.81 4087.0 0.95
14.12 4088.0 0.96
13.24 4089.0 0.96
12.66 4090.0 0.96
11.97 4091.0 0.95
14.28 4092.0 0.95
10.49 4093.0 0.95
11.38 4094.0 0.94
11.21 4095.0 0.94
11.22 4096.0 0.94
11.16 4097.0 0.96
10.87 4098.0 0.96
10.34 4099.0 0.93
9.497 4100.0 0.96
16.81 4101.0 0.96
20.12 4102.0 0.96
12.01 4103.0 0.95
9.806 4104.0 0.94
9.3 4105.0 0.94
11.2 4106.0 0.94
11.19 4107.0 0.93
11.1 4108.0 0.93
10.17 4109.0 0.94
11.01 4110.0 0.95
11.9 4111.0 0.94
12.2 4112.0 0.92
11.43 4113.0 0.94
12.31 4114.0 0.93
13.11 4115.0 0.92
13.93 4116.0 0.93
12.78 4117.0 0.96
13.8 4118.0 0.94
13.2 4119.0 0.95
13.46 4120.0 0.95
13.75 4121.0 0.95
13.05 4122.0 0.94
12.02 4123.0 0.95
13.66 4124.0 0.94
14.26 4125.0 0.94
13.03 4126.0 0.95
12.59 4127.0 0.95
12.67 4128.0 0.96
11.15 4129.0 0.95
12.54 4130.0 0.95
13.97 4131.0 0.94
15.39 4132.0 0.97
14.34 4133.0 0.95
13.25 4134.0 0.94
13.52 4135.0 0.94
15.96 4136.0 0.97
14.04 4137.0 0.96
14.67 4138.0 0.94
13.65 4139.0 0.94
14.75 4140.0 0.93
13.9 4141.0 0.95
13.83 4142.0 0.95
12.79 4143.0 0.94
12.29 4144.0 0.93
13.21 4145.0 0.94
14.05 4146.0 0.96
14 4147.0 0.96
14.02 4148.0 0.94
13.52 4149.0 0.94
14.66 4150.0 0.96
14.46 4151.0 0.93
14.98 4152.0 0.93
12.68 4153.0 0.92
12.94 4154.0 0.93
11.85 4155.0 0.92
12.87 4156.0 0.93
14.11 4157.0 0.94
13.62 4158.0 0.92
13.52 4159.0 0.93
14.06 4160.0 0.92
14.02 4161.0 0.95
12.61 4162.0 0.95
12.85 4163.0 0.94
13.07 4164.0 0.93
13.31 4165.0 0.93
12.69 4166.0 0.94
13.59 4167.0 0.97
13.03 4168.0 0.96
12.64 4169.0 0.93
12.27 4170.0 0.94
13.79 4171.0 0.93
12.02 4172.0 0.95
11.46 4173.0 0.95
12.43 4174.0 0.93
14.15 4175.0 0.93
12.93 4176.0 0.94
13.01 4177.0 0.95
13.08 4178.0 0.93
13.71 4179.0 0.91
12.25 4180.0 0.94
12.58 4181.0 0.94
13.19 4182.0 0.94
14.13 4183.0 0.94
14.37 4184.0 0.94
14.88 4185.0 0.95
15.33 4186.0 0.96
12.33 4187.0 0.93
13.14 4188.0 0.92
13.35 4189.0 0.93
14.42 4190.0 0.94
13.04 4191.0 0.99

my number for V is 1.22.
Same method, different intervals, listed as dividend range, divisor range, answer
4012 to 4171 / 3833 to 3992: 1.22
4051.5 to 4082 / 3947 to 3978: 1.35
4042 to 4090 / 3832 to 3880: 1.22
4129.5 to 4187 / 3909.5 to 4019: 1.19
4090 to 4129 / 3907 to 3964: 1.08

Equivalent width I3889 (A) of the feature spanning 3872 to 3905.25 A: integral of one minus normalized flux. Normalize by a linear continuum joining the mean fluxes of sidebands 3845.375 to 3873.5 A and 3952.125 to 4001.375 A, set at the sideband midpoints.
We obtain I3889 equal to 4.7 A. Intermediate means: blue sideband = 13.8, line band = 11.4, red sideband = 11.6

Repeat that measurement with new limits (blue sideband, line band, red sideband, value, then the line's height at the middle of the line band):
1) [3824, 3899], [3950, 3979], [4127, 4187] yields 4.14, 12.2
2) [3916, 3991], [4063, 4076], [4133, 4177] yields -1.38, 12.7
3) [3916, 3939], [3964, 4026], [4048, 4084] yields 0.70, 12.8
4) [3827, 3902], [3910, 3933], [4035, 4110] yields -1.76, 12.1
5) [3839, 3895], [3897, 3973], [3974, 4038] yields 4.73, 12.9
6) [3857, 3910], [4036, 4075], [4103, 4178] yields -3.87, 12.8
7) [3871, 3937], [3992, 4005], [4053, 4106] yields -1.49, 12.6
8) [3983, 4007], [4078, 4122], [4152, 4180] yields 3.04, 13.2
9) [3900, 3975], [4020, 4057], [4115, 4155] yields -3.60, 12.8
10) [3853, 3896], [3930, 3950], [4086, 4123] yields 0.76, 12.4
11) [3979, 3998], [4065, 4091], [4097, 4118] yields -1.84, 12.3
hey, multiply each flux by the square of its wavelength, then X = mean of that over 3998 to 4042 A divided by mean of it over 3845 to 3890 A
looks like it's 1.19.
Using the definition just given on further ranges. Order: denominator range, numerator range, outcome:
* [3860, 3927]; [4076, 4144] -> 1.11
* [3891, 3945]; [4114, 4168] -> 1.22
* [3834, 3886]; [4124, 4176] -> 1.27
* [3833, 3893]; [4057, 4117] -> 1.20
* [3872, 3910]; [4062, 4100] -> 1.22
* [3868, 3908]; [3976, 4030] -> 1.20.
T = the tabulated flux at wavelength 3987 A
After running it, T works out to 13.72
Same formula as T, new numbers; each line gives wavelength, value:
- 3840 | 8.07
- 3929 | 12.77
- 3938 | 10.27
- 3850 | 14.43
